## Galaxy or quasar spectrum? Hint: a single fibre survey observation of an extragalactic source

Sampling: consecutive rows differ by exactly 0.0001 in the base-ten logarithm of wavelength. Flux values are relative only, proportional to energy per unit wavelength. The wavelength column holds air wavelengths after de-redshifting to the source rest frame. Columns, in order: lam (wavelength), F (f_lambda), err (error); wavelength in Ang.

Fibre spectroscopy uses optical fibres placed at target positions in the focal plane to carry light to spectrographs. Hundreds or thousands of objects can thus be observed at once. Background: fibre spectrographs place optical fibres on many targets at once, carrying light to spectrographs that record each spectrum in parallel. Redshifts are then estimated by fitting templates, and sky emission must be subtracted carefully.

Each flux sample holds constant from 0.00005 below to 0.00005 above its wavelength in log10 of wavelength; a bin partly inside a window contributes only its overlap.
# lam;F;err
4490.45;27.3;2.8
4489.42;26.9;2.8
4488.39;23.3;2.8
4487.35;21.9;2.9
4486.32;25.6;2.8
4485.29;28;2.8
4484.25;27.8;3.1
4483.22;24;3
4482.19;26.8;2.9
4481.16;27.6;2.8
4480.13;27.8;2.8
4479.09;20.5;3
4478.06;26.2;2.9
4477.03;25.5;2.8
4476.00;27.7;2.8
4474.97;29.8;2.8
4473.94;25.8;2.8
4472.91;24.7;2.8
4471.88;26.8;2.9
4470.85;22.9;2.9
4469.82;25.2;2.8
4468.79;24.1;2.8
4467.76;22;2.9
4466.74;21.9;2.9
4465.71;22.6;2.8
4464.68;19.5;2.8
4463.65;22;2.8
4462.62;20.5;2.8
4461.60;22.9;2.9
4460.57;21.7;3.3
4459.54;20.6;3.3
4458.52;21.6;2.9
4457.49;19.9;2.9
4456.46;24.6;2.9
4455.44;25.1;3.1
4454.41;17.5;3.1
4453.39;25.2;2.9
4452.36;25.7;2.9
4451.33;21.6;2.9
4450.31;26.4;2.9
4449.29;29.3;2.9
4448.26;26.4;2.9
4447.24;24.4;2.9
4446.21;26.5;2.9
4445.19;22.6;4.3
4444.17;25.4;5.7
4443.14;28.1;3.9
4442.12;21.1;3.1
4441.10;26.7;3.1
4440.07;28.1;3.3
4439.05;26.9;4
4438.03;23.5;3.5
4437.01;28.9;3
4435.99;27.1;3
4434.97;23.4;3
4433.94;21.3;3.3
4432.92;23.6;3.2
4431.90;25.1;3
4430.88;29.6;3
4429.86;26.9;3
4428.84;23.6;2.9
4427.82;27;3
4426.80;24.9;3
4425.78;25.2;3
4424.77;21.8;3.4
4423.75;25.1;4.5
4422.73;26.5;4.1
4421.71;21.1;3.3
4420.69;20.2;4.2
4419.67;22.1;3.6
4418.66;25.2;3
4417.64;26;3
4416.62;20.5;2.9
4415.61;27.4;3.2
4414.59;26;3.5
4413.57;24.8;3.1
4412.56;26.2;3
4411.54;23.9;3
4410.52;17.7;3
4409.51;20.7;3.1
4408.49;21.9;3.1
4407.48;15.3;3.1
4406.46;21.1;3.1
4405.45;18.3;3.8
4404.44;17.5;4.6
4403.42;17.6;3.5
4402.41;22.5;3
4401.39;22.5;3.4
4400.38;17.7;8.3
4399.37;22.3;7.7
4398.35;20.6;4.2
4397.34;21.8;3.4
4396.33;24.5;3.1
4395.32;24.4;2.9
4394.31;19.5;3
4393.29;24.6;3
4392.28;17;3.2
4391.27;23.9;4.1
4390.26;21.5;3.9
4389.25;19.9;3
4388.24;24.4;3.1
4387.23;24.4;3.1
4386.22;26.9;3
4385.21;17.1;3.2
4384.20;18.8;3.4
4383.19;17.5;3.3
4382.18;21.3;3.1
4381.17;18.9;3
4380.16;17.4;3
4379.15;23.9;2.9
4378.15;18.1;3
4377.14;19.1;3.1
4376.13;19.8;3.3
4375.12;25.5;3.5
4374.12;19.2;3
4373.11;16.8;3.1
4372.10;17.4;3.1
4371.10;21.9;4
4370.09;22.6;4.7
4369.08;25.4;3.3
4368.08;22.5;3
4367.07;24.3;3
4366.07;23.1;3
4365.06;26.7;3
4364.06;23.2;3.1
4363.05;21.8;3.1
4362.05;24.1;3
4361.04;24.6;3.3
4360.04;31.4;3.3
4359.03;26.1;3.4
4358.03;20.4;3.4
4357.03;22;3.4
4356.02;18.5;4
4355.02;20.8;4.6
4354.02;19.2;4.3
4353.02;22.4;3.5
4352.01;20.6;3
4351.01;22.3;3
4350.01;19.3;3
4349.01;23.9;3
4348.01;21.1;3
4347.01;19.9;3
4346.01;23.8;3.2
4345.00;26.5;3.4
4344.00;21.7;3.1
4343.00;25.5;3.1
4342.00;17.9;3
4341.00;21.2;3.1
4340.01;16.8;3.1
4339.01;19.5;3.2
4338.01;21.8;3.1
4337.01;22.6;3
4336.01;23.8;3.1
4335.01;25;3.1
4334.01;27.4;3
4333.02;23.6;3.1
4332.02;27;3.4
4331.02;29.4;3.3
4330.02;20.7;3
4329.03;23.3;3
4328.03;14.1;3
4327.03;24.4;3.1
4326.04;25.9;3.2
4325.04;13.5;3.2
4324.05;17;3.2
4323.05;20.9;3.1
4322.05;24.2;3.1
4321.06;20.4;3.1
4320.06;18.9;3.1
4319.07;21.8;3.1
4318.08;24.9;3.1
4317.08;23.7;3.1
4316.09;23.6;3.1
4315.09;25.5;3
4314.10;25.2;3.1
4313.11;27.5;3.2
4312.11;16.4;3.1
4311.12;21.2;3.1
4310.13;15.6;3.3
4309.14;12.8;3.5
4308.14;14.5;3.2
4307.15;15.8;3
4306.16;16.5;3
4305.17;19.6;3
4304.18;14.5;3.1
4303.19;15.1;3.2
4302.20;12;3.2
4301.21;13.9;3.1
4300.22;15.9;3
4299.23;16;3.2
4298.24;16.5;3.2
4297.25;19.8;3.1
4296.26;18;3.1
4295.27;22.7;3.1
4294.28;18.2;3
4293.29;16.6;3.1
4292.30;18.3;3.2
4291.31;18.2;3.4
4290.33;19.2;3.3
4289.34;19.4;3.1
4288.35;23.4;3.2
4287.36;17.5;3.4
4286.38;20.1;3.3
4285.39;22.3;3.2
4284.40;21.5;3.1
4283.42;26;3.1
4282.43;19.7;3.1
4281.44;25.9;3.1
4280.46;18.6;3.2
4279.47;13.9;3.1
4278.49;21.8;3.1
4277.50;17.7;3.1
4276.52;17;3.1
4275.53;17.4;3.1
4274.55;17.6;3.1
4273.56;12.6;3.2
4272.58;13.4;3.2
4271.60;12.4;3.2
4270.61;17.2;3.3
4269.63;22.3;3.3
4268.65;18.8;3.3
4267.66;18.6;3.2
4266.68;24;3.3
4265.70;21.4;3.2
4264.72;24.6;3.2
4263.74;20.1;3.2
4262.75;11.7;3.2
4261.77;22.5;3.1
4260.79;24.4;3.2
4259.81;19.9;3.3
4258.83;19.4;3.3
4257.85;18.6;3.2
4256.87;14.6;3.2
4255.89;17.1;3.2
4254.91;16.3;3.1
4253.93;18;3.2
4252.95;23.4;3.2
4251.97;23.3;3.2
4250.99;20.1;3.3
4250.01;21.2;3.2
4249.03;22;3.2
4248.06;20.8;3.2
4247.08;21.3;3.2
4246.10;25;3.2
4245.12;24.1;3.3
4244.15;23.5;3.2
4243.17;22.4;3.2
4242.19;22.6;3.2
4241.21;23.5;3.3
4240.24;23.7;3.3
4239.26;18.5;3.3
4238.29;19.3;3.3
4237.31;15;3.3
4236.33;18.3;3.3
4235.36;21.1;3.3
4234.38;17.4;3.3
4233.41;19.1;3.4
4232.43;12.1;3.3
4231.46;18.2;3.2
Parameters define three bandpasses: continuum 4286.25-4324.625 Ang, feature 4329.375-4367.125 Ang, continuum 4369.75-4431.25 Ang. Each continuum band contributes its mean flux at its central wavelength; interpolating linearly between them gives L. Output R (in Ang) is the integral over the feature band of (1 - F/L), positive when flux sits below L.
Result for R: -4.8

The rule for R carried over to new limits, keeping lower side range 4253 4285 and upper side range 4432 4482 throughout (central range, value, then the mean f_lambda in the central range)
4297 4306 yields 1.84 Ang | 15.8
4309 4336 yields -2.14 Ang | 22.2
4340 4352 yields -0.35 Ang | 21.8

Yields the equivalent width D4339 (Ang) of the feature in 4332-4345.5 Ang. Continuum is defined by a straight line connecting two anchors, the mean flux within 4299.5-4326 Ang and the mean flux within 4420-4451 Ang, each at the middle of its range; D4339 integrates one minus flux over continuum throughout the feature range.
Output -1.6 Ang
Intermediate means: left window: 19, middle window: 22.7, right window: 25.2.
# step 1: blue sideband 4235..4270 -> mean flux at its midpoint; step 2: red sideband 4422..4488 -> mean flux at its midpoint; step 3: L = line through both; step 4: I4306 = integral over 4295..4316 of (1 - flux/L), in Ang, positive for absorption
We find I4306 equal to 3.6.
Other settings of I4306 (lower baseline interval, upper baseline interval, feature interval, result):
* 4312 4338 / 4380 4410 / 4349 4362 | -0.3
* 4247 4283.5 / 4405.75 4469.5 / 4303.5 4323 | 0.4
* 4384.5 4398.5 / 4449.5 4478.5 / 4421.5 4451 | -3.0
